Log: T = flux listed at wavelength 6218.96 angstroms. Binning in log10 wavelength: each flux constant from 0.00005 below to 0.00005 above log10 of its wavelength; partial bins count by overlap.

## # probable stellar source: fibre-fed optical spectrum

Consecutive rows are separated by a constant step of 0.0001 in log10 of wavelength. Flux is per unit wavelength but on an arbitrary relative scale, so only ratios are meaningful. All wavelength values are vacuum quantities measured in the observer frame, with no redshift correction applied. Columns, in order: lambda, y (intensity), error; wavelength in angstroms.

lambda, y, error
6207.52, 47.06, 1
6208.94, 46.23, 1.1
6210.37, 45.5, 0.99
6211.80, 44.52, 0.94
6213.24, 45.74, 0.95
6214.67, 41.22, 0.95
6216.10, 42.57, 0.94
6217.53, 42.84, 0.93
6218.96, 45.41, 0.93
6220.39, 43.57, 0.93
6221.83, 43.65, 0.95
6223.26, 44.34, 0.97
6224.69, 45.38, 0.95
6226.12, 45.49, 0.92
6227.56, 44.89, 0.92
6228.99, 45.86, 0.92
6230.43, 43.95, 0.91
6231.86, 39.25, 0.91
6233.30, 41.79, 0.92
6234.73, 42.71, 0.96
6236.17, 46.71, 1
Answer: 45.41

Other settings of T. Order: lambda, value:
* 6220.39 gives 43.57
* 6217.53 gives 42.84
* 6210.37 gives 45.5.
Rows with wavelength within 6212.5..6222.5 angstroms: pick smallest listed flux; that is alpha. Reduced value 41.22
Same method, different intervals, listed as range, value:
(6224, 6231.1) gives 43.95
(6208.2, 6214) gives 44.52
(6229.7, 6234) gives 39.25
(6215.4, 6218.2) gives 42.57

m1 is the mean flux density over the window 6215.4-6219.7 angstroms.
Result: 43.7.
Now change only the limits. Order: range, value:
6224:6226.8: 45.5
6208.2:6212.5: 45.5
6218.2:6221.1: 44.5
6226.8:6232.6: 43.4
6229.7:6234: 41.6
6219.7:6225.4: 44.2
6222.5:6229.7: 45.2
